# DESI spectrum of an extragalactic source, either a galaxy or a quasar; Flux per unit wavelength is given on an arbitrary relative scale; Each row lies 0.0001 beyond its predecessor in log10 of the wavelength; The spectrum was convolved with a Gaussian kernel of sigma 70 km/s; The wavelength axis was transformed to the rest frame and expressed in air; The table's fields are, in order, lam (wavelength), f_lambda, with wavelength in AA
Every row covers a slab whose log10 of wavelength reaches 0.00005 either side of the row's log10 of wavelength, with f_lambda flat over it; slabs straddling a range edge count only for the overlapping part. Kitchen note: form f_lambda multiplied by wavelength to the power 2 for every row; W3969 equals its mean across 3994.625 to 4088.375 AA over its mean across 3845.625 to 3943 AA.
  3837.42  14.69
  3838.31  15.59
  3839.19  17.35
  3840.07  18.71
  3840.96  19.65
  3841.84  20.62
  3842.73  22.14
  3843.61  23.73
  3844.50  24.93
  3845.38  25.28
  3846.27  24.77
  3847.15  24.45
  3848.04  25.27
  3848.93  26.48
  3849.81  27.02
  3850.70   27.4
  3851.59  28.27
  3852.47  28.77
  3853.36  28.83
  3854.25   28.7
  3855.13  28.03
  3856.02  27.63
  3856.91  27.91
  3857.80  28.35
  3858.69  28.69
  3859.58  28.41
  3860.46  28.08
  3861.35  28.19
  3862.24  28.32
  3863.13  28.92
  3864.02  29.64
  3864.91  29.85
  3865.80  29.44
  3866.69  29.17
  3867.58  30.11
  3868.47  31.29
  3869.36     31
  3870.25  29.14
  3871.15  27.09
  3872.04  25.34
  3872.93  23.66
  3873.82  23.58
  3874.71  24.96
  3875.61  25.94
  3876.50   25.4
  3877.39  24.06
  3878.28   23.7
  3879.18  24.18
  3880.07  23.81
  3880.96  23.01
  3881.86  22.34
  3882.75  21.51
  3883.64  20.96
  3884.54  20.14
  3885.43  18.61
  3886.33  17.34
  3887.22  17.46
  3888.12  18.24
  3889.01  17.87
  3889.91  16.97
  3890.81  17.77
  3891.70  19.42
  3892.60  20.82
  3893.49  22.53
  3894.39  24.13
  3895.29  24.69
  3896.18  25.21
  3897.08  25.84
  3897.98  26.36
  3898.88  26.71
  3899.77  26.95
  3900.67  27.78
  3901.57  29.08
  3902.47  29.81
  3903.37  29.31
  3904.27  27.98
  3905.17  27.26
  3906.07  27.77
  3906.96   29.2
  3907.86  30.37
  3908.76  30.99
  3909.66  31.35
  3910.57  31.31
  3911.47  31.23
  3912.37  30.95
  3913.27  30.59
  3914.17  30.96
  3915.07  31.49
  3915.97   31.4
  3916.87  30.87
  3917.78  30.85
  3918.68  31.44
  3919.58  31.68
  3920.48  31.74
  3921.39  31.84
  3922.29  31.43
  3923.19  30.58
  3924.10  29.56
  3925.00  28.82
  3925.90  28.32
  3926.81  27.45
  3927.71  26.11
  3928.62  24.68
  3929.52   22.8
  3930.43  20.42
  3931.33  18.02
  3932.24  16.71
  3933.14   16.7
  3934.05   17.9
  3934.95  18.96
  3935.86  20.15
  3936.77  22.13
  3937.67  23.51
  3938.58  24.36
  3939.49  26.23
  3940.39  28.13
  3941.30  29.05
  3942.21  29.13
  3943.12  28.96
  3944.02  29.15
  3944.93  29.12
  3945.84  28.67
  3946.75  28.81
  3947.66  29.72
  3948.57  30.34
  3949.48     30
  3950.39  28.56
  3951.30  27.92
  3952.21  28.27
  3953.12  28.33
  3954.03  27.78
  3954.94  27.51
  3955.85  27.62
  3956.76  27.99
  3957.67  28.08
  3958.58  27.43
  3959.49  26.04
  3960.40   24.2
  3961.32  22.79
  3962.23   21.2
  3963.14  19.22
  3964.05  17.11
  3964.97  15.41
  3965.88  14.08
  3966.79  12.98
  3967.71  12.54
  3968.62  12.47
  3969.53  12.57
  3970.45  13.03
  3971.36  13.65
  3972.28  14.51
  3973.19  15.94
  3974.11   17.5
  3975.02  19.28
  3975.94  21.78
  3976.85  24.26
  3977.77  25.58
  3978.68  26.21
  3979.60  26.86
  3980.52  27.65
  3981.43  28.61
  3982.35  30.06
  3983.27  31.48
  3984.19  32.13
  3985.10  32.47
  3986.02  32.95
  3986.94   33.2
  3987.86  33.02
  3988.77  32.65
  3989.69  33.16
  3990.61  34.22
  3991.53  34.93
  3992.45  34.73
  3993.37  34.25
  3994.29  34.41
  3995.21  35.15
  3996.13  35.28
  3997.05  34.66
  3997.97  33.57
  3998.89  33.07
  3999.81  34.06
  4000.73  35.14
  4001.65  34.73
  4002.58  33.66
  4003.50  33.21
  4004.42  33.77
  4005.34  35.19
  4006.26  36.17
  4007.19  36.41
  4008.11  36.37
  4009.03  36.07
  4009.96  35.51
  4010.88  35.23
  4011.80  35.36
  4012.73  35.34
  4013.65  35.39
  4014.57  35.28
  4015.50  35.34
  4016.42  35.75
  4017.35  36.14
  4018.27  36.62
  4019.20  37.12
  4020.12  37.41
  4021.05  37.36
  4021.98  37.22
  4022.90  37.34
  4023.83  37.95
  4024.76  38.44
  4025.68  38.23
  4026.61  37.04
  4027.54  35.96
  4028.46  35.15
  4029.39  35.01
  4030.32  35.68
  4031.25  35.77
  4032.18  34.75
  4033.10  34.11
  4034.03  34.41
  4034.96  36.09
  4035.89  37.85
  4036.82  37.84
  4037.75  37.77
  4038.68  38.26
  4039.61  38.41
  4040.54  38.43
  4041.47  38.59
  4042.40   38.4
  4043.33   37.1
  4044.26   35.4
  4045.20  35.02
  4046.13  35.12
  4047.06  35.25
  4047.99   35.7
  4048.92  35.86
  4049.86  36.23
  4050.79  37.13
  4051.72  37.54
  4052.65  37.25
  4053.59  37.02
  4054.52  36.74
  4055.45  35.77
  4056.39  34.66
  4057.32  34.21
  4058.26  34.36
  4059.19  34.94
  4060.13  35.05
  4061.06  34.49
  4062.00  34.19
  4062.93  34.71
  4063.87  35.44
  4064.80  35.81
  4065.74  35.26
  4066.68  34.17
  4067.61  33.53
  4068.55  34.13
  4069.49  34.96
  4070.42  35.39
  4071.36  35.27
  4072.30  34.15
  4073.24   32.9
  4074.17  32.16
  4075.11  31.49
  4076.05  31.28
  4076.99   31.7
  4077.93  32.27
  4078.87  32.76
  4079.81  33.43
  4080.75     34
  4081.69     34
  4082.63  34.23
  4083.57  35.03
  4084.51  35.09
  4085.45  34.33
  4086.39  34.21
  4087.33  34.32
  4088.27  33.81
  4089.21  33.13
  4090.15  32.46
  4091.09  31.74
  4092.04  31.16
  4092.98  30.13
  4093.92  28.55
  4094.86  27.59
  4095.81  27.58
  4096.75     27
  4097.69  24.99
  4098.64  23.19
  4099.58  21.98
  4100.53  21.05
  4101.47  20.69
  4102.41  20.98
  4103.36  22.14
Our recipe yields 1.45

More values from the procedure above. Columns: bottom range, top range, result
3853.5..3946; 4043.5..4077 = 1.44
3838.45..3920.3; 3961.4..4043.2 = 1.28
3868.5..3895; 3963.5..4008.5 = 1.29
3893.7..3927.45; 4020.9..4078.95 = 1.31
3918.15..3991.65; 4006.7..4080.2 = 1.47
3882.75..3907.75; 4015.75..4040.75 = 1.66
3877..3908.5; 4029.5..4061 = 1.65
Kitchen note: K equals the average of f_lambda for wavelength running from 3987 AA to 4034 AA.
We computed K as 35.3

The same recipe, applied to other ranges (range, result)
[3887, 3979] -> 24.9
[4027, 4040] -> 36.2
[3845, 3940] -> 26.1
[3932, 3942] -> 22.5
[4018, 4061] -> 36.4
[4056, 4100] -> 32.6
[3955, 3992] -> 24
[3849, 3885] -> 26.8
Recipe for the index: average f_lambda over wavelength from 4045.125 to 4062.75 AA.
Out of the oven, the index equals 35.6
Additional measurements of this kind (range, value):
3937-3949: 28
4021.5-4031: 36.8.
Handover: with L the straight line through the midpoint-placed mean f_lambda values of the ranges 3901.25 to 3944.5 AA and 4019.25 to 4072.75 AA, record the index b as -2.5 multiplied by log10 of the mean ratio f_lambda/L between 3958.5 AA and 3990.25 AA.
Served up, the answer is 0.33 mag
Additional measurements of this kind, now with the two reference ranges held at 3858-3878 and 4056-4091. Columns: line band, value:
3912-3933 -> 0.050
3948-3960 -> 0.081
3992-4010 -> -0.097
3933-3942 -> 0.279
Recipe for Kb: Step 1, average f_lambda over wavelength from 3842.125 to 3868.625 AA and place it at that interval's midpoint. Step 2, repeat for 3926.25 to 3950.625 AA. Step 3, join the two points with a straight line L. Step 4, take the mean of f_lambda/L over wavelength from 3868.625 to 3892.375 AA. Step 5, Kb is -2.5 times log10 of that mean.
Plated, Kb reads 0.19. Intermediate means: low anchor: 27.5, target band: 22.5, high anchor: 25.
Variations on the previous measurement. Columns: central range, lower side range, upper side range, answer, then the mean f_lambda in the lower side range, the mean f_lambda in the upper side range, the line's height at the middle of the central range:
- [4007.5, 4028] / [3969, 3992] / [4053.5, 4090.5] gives -0.240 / 25.9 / 34.2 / 29.2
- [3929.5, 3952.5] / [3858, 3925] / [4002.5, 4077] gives 0.183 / 26.7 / 35.7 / 29.7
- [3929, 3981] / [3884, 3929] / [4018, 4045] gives 0.314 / 26.8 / 36.9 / 30.7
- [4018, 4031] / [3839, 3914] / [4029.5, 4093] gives -0.117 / 25.7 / 34.9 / 33.1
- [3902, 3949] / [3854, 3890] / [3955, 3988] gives -0.153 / 25.4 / 22.8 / 24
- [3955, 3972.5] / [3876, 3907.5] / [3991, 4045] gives 0.493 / 23.6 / 35.9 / 30.6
